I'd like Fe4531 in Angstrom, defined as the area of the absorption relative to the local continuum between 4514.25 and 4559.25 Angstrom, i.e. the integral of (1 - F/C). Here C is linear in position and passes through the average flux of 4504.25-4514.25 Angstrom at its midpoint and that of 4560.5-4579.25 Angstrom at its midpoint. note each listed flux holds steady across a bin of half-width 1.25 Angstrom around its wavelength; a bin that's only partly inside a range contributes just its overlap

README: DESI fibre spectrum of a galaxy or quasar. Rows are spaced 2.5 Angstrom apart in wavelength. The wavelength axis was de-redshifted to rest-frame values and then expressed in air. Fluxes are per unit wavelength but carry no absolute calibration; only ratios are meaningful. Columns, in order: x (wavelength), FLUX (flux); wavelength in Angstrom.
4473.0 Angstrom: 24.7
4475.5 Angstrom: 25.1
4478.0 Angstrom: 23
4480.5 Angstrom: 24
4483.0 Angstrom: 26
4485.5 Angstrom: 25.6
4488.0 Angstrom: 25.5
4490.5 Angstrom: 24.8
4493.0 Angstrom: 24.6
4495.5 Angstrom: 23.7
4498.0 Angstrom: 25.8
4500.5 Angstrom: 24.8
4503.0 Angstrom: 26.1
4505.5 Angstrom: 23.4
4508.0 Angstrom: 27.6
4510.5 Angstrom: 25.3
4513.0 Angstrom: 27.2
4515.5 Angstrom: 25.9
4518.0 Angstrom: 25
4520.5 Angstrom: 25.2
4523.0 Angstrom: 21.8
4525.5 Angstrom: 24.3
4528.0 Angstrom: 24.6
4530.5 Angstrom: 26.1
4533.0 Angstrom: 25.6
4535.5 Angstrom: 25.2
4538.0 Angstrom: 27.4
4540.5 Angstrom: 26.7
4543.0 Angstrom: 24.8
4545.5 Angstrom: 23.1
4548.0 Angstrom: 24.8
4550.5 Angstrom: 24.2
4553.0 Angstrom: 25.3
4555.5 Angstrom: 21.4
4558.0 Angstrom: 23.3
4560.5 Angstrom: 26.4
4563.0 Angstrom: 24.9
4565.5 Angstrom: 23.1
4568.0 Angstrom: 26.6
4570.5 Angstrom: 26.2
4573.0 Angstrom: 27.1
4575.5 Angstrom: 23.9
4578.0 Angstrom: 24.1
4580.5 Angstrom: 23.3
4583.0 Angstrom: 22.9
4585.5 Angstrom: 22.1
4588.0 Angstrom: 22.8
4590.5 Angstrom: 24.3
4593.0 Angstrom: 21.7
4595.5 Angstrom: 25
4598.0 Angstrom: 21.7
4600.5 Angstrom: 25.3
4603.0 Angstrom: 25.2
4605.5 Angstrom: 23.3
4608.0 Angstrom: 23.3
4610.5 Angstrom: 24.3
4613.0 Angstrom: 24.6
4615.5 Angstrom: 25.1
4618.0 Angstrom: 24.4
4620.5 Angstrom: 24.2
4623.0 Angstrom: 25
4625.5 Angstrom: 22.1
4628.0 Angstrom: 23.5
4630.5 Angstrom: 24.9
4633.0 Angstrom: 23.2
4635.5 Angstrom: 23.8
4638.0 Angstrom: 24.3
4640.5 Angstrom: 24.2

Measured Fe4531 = 1.5 Angstrom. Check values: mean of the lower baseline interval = 25.9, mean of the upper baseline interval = 25.2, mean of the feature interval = 24.7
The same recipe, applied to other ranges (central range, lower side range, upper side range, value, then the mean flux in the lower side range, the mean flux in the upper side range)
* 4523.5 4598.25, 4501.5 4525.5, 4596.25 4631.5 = 0.7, 25.2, 24.1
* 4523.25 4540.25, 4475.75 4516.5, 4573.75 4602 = -0.6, 25.2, 23.5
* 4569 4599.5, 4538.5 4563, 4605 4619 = 0.7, 24.6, 24.2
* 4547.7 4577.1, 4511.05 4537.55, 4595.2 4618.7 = -0.1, 25.2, 24.2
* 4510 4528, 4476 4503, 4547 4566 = -0.3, 24.9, 24.2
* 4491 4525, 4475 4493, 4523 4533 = -0.5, 24.8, 24.7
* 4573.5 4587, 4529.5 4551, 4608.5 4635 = 0.7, 25.4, 24.1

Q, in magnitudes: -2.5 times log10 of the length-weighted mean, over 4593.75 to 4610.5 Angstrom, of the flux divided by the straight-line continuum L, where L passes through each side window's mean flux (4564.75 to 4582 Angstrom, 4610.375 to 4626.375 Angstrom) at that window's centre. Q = 0.03 mag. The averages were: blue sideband 24.9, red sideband 24.3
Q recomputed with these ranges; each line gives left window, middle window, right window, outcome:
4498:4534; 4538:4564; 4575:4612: -0.01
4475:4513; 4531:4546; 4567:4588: -0.04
